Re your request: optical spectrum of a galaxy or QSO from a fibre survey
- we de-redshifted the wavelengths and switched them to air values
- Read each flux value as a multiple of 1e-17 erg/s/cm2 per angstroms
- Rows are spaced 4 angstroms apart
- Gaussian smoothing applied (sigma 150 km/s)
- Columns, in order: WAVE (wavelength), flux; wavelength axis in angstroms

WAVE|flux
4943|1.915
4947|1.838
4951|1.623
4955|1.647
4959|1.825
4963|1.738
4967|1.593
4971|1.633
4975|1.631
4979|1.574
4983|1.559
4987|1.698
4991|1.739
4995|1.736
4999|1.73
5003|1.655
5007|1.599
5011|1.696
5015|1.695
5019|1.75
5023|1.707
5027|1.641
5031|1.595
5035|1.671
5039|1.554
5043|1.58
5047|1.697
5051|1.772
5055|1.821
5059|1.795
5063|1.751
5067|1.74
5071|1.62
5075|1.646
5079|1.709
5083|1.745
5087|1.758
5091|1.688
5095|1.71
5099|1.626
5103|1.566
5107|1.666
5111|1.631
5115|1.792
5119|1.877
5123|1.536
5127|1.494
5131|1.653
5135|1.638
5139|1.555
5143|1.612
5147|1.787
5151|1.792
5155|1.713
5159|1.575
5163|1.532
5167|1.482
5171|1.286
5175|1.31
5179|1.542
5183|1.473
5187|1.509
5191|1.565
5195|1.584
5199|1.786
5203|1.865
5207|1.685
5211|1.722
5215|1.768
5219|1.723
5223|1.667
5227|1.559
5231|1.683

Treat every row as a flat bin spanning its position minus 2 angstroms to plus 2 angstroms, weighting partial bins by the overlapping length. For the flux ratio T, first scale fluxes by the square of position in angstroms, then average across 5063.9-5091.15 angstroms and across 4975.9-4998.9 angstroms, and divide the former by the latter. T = 1.06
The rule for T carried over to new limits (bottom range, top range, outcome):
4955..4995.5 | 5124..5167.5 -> 1.04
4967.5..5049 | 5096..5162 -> 1.05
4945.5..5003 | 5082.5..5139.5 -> 1.04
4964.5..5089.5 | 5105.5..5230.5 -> 1.02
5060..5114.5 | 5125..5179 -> 0.95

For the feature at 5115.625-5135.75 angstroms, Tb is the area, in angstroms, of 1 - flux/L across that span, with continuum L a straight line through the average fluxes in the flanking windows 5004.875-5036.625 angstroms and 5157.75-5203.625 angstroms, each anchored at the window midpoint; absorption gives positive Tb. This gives -0.9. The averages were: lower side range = 1.67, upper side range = 1.53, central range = 1.65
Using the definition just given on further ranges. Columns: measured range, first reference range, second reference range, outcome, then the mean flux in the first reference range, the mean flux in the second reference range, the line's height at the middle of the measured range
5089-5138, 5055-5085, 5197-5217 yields 2.30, 1.72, 1.77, 1.74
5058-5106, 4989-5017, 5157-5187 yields -3.30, 1.69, 1.46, 1.58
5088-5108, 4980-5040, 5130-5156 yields 0.23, 1.67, 1.68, 1.67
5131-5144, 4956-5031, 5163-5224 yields 0.07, 1.68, 1.59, 1.62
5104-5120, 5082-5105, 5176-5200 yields -0.65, 1.68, 1.56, 1.66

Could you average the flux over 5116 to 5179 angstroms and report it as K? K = 1.59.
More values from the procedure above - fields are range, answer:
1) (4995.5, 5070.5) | 1.69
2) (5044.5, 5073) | 1.74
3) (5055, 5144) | 1.68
